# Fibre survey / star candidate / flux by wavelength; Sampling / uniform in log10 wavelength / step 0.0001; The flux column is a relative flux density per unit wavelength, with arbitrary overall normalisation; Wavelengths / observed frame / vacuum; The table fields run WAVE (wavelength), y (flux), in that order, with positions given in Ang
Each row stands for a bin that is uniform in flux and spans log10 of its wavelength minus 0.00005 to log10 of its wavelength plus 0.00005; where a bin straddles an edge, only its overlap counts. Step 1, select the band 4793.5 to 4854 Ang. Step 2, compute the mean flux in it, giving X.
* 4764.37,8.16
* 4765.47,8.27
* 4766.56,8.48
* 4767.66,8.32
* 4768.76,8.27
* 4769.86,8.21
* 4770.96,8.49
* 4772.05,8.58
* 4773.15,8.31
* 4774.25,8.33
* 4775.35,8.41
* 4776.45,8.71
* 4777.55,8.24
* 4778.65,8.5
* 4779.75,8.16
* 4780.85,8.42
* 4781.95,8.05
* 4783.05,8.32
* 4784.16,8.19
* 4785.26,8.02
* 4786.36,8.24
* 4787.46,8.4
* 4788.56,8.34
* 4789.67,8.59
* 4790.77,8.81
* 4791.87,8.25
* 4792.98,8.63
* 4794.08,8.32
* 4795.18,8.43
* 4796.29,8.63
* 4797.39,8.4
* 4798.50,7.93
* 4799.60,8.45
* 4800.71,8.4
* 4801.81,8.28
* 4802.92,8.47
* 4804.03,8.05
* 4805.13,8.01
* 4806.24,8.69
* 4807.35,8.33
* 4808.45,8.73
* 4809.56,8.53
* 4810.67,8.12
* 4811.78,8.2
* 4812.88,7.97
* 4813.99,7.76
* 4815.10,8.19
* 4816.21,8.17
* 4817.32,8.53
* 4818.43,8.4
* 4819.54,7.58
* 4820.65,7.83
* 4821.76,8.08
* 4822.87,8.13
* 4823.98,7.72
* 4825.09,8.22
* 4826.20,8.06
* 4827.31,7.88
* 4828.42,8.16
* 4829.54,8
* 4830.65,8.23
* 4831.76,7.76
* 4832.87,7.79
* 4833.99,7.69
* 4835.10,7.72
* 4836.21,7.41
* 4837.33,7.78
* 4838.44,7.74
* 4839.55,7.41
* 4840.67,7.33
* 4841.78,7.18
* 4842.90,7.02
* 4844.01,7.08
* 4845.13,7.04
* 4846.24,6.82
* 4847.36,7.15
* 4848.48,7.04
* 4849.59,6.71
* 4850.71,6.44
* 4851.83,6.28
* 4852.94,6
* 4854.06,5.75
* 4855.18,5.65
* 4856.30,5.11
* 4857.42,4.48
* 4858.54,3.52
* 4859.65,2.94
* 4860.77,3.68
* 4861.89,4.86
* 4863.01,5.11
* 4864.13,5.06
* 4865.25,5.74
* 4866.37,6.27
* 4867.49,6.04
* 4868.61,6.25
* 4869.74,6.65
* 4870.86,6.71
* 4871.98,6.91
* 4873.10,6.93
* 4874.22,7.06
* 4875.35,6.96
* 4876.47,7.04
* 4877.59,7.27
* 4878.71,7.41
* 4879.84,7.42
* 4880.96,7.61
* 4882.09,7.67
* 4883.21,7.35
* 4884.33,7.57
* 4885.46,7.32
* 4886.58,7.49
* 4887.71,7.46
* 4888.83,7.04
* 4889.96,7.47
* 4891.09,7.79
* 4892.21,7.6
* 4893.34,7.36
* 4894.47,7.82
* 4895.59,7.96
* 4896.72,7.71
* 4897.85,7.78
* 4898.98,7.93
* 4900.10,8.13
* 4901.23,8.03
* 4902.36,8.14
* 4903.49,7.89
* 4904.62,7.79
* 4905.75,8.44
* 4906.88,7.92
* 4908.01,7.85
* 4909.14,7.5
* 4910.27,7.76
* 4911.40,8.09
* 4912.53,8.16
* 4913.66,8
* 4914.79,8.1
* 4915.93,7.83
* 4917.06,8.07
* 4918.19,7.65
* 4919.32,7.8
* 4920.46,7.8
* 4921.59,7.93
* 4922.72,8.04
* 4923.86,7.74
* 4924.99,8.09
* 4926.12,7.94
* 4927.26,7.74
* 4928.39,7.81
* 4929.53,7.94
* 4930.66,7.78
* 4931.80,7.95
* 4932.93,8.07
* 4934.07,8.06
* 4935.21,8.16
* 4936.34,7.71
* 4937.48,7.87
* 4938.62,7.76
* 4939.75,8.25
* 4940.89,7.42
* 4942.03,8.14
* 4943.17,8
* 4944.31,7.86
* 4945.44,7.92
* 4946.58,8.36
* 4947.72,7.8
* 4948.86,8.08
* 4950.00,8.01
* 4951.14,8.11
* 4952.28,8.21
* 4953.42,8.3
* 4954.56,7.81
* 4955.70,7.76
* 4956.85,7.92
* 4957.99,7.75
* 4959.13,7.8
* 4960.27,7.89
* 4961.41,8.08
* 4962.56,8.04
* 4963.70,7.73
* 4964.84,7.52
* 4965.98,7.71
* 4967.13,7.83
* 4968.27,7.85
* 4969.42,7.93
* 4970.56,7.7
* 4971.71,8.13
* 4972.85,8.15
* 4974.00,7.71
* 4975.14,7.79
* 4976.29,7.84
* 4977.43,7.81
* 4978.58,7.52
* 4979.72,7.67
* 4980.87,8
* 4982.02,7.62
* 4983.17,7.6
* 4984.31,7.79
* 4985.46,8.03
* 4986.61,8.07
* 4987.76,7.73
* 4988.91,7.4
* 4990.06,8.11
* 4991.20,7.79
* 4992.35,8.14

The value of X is 7.8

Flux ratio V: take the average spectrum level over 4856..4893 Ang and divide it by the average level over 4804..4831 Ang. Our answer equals 0.8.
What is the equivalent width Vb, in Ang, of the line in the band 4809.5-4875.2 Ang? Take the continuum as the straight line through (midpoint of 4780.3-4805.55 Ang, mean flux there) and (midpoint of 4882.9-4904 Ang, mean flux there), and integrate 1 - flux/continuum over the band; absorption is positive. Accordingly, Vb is 9.0 Ang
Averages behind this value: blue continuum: 8.33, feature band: 6.93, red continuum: 7.68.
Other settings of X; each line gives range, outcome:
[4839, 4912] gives 6.88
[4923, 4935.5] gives 7.93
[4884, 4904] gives 7.69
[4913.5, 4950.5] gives 7.93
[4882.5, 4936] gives 7.83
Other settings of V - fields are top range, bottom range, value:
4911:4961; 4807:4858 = 1.07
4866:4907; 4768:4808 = 0.89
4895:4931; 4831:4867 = 1.26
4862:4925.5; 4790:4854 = 0.95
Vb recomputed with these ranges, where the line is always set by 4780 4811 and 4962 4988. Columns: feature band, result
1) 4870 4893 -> 2.3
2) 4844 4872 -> 8.2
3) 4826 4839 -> 0.6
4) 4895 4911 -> 0.2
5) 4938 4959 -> -0.2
